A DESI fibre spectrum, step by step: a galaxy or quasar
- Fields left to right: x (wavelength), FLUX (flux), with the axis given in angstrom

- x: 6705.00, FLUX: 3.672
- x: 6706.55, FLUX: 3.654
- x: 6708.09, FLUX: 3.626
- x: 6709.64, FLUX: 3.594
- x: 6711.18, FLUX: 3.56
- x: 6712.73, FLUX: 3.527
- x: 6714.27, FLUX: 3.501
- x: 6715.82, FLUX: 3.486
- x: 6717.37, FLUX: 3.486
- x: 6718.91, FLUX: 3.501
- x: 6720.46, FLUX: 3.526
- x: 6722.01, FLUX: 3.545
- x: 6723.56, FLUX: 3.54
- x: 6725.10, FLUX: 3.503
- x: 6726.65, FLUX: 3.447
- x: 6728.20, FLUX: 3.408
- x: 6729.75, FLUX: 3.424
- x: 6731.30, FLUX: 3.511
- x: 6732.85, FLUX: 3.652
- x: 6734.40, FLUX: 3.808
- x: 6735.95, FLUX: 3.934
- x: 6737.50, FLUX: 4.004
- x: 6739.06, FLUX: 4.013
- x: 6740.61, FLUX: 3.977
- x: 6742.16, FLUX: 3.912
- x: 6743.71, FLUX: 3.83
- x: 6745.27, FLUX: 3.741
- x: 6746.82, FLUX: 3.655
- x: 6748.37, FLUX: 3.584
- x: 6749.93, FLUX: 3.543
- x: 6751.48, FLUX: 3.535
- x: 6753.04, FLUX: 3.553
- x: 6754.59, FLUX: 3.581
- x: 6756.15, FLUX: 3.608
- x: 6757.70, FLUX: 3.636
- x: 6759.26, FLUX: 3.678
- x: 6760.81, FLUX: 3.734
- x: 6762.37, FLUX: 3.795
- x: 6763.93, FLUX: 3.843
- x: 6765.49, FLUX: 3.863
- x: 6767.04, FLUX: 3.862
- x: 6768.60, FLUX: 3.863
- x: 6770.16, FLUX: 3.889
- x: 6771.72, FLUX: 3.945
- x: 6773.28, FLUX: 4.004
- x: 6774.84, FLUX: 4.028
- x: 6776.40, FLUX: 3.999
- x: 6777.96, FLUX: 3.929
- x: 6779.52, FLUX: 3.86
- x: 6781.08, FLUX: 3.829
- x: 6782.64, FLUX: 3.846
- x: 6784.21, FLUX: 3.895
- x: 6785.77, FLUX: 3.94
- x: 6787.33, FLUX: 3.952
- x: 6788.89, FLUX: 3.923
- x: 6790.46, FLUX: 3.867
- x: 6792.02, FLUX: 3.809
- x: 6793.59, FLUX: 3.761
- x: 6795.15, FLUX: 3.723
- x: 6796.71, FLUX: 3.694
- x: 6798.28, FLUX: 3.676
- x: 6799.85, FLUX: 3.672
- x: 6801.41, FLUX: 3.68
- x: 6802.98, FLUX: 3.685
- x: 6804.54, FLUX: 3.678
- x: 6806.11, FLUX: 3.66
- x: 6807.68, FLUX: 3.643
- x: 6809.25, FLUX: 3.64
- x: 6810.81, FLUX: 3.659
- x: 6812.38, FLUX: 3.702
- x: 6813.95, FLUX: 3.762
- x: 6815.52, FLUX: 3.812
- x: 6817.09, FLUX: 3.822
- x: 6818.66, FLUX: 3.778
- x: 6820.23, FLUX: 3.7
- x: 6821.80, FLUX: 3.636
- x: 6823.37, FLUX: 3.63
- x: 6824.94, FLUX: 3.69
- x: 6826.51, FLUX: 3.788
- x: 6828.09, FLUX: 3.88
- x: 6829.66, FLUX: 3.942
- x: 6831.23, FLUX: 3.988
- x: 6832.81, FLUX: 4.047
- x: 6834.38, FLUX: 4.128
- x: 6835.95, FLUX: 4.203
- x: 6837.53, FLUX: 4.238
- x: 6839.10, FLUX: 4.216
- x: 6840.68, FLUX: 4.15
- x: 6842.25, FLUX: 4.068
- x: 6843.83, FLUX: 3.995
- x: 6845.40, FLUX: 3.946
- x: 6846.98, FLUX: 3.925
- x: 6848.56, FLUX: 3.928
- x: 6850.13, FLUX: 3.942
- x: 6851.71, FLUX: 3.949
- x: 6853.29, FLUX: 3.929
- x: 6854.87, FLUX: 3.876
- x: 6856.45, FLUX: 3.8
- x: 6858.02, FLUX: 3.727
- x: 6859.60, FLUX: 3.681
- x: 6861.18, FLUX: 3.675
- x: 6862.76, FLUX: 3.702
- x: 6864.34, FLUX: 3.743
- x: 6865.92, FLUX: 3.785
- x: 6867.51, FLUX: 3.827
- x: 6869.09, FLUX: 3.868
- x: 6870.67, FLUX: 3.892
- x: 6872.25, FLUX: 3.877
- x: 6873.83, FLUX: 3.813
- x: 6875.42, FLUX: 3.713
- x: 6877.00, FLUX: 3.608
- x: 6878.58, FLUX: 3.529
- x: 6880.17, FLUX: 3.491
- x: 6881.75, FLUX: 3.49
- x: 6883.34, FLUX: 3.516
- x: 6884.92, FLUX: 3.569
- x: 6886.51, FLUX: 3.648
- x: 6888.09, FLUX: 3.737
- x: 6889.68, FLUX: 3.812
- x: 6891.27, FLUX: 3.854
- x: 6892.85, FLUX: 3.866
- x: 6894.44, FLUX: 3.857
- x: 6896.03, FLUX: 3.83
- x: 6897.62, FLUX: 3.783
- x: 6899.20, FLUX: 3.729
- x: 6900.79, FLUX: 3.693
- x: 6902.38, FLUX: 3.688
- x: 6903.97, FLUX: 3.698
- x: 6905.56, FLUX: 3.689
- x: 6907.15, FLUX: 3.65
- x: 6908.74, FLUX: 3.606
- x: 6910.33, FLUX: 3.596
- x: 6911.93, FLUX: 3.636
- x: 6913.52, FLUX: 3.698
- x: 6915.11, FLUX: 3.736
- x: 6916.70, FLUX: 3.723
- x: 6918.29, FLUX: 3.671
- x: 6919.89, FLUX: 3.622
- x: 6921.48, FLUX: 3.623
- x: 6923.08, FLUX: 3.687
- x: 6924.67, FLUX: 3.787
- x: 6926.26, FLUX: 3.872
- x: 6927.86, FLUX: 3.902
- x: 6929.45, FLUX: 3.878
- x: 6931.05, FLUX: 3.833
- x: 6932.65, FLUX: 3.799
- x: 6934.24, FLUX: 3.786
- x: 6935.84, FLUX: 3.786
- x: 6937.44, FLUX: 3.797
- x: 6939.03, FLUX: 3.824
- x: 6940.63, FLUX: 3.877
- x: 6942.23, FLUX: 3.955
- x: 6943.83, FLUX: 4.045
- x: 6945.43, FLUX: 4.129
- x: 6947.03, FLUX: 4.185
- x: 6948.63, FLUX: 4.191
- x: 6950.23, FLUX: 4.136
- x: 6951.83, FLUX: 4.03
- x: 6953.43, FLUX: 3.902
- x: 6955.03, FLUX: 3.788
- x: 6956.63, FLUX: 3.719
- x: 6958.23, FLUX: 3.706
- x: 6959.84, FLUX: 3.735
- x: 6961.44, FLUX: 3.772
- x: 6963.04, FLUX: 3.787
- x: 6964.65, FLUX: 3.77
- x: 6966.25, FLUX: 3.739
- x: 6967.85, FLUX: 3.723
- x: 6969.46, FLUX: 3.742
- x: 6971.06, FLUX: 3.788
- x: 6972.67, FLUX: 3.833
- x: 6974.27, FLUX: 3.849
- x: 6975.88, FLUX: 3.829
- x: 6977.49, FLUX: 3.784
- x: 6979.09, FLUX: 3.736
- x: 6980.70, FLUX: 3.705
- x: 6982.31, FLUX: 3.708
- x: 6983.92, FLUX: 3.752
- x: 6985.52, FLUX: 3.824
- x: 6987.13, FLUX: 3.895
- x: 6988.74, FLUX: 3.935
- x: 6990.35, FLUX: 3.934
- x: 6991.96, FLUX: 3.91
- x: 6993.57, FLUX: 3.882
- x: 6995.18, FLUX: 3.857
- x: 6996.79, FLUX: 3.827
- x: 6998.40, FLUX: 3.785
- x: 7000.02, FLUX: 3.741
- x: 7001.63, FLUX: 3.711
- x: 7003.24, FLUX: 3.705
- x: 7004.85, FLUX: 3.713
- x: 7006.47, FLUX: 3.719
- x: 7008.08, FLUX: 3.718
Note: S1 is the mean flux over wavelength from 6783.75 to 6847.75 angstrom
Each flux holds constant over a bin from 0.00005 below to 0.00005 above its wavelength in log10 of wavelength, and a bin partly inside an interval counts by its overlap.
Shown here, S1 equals 3.84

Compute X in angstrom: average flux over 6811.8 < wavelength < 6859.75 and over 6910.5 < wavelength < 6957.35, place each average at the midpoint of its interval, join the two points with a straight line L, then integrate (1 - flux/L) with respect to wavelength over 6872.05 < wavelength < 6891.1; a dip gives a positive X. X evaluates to 1.1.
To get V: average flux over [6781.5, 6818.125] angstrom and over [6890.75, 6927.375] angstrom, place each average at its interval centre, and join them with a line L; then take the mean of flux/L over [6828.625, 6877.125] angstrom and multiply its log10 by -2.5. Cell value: -0.048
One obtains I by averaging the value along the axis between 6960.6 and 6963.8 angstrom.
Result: 3.79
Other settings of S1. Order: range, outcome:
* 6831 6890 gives 3.84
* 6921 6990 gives 3.84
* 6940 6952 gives 4.07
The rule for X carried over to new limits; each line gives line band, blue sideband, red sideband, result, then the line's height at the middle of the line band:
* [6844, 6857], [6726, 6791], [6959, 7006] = -0.45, 3.79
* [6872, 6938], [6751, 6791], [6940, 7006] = 2.08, 3.84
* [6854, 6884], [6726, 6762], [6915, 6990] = 0.43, 3.77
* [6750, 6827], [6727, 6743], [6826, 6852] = 2.45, 3.89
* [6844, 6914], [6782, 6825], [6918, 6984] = 0.75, 3.79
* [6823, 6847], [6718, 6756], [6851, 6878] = -1.53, 3.76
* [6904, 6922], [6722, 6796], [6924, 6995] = 0.81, 3.83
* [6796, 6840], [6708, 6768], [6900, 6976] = -1.13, 3.71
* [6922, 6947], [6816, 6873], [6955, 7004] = -0.32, 3.82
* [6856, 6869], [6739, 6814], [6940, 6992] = 0.23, 3.81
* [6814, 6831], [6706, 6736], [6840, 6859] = 0.35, 3.85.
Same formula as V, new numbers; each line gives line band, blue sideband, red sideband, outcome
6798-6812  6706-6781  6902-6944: 0.02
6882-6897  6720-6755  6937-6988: 0.02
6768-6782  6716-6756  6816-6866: -0.05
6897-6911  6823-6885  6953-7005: 0.04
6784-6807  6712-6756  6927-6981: -0.02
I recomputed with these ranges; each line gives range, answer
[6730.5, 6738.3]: 3.78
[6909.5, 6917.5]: 3.68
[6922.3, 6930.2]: 3.83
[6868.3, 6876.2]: 3.83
